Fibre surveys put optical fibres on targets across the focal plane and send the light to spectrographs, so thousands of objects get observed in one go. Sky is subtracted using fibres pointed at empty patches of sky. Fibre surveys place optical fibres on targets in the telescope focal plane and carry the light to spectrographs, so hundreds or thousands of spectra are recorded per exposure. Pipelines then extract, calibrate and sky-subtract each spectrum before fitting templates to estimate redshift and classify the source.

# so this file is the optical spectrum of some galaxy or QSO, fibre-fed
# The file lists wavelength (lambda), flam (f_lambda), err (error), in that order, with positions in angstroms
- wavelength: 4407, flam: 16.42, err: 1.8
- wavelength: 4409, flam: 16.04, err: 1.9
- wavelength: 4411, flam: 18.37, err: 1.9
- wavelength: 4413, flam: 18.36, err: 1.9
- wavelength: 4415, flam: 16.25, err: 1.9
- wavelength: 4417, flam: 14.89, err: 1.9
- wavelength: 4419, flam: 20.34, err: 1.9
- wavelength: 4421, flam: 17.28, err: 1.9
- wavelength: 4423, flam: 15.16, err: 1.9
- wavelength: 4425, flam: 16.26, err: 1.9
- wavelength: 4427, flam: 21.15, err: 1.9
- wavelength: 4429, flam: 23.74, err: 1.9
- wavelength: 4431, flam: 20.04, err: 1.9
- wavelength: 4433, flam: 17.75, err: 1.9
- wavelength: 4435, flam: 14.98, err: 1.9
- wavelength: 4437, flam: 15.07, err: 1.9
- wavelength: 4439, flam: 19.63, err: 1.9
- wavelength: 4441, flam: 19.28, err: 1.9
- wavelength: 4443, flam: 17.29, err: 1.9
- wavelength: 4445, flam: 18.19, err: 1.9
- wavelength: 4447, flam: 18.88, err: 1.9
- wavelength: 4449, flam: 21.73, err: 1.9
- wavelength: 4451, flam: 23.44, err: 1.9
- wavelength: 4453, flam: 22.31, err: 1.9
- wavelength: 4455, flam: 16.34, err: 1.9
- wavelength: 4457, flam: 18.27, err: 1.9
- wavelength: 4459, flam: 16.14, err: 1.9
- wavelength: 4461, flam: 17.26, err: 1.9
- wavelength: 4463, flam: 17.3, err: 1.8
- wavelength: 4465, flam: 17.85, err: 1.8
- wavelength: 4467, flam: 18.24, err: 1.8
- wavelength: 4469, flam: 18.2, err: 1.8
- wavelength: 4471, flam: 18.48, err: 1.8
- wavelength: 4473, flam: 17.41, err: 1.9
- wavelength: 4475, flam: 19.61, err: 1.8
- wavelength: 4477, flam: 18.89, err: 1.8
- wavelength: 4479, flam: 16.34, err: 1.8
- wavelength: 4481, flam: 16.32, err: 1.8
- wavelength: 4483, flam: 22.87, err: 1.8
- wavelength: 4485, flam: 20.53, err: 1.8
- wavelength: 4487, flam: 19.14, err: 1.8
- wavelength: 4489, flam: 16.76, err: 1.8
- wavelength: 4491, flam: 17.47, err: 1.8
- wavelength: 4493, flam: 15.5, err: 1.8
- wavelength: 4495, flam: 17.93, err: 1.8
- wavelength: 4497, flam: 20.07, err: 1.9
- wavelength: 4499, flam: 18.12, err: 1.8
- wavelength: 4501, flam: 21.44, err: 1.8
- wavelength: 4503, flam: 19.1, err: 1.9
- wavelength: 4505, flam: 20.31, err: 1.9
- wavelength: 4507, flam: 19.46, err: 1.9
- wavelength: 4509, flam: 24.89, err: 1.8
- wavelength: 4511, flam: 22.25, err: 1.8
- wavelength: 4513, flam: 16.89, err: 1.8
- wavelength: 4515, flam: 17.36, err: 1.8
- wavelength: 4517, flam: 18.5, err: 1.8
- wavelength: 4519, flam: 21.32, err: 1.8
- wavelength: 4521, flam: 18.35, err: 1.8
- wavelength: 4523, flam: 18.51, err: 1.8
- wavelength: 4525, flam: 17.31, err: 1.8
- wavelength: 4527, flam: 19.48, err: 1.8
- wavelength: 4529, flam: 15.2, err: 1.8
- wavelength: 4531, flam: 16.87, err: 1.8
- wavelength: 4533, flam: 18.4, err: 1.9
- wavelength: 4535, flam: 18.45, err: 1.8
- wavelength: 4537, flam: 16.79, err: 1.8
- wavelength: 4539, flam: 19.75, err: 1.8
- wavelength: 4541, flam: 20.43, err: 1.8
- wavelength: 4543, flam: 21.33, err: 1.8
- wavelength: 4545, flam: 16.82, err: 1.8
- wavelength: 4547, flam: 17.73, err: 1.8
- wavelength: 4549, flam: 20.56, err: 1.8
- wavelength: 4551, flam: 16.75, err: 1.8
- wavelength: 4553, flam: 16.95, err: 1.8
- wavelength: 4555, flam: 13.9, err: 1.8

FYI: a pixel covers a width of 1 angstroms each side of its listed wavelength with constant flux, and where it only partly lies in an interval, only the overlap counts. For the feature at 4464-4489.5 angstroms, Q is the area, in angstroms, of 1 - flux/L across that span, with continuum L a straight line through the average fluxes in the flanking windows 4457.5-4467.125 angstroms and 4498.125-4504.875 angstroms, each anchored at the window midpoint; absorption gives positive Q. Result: -0.5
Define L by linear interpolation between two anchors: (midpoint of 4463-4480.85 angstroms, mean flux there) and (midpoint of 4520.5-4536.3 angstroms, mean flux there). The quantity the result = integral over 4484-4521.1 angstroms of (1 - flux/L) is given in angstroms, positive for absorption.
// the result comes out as -2.8 angstroms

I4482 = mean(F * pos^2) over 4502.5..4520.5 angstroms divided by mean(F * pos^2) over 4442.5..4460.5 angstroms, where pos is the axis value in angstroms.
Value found 1.07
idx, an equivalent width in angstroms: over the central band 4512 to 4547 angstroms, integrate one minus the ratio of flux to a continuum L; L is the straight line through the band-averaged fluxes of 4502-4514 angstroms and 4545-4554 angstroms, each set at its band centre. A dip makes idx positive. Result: 1.42 angstroms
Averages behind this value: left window 20.5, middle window 18.3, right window 17.9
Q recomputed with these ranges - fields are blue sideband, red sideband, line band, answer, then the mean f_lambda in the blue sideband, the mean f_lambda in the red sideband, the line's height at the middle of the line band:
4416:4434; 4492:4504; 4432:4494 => 1.0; 18.5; 18.7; 18.6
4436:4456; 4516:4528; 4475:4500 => 0.9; 19.2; 18.9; 19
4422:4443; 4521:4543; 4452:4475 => 0.3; 18.3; 18.3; 18.3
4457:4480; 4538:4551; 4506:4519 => -1.0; 17.8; 19.2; 18.6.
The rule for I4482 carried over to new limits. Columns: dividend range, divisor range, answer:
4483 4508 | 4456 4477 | 1.07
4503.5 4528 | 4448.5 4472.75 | 1.07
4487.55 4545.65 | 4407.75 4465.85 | 1.07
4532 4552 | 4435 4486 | 1.04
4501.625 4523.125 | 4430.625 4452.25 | 1.09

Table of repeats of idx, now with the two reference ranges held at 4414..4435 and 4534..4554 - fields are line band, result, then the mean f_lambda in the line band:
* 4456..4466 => 0.5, 17.4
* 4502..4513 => -1.4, 20.8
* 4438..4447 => -0.2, 18.6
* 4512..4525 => 0.0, 18.4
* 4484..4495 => 0.3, 17.9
